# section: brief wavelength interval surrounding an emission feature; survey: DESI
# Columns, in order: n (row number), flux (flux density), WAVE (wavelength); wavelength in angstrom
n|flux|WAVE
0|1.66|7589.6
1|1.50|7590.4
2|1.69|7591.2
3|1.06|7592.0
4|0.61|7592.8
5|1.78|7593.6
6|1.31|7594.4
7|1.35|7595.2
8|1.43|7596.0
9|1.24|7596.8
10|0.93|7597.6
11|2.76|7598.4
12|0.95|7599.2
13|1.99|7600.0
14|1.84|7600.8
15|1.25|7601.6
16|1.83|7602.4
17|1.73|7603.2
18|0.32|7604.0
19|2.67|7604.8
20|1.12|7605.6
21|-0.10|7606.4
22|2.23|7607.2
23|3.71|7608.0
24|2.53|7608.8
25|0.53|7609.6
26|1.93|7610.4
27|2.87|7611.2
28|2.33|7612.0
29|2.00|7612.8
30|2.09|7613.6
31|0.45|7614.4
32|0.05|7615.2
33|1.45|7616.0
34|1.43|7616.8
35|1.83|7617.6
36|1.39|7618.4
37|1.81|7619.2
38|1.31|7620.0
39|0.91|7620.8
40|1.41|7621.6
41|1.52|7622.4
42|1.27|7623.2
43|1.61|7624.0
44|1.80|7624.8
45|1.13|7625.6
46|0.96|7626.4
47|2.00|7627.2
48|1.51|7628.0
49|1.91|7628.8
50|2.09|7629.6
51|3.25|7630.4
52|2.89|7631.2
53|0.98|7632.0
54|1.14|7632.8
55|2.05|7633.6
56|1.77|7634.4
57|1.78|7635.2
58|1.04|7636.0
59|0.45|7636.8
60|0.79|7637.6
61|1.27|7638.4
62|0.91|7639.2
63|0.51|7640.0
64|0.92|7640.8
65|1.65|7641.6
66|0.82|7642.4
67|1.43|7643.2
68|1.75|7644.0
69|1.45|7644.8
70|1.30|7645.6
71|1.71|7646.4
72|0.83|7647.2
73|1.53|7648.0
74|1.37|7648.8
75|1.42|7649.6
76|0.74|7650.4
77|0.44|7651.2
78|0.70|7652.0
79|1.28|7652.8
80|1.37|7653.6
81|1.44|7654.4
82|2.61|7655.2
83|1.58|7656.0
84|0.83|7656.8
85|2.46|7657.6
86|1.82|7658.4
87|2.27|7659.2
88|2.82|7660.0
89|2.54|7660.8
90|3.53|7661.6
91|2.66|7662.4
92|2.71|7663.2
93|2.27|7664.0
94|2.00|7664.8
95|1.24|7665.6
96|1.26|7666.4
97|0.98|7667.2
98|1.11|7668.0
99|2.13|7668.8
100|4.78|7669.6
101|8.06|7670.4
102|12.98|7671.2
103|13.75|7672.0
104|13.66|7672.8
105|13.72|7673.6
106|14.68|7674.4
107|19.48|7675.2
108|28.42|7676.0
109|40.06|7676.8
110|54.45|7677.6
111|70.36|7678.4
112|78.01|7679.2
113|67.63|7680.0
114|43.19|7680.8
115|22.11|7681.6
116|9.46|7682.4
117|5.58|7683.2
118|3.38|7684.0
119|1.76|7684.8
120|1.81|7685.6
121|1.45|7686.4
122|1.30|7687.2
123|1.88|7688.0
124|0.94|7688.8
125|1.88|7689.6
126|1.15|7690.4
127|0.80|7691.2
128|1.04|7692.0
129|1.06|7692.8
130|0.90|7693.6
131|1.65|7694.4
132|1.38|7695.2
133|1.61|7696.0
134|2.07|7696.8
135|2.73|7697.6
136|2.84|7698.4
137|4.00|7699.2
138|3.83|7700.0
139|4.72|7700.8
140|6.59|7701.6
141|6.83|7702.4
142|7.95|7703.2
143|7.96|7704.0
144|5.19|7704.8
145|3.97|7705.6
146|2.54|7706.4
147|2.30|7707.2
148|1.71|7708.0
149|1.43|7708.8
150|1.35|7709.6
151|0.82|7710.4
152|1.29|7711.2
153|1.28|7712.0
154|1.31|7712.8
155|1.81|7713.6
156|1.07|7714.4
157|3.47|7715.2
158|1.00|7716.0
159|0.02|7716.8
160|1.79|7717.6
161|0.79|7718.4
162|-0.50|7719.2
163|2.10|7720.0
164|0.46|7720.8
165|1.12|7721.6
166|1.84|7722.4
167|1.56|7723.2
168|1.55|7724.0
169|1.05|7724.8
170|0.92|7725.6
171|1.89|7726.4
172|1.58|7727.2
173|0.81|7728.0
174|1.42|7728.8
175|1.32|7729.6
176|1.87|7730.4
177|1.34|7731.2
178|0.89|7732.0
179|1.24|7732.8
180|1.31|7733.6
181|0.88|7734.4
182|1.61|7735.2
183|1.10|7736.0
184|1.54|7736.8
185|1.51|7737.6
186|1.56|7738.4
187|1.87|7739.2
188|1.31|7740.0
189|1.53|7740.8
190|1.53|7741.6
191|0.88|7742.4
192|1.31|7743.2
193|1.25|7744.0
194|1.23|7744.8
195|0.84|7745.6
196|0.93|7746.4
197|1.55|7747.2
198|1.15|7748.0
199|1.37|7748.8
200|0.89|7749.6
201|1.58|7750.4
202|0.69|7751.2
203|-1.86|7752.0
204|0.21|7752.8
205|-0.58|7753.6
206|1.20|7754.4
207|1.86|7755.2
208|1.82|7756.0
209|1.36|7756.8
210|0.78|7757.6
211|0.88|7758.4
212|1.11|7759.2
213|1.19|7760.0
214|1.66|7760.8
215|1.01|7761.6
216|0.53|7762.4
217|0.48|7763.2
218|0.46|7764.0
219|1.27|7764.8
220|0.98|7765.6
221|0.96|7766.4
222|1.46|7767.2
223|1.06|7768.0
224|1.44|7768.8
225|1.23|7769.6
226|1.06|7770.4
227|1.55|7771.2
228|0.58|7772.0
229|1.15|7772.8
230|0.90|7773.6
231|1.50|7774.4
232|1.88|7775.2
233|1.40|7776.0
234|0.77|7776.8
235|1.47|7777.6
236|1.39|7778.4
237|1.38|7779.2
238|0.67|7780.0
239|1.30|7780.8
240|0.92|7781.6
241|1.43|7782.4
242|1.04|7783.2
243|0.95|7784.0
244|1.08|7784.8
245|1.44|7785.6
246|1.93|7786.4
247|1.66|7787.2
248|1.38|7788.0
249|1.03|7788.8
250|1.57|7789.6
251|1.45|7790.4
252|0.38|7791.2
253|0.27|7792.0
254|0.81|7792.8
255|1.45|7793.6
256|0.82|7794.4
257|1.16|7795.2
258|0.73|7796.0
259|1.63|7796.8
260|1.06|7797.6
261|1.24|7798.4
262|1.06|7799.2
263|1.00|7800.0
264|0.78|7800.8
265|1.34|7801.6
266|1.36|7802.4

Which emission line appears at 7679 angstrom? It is H-alpha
